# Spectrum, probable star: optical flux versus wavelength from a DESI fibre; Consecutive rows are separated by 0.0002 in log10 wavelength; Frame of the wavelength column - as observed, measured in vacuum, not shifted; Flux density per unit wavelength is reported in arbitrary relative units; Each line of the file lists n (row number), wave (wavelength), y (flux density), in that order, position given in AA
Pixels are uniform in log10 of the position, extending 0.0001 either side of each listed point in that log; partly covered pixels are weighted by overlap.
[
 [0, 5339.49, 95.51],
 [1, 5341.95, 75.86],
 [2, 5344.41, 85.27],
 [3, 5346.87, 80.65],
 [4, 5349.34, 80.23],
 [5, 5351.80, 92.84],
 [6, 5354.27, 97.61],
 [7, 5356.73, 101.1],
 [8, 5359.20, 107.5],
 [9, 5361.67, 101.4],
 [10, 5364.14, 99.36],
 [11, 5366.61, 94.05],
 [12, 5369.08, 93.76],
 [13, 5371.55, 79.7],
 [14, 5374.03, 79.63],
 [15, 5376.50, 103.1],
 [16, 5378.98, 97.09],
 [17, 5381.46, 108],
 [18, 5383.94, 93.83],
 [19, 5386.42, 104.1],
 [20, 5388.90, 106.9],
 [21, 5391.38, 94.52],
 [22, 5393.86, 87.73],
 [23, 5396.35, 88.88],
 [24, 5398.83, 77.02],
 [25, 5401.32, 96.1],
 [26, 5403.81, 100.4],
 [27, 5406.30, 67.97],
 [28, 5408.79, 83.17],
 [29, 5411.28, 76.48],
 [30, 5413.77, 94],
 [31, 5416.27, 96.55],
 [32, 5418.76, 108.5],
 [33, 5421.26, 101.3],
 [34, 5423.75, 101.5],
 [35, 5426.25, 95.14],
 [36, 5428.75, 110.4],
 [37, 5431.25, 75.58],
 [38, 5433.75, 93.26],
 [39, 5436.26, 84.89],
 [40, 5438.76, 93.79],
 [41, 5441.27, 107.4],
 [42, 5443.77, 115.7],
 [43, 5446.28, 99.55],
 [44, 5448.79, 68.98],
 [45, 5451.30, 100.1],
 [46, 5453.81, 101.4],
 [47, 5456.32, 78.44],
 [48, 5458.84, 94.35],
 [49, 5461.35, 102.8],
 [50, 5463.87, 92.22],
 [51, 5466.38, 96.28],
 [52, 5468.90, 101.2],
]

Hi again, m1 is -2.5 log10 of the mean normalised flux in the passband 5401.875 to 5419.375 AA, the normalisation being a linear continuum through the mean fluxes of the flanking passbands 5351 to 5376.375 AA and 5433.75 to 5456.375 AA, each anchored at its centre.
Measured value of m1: 0.07 mag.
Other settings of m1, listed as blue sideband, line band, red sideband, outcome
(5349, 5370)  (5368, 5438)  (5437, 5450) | 0.05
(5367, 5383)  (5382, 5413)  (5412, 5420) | 0.07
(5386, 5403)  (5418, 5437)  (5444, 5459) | -0.04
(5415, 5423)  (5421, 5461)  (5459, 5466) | 0.05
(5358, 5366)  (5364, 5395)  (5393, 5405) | 0.01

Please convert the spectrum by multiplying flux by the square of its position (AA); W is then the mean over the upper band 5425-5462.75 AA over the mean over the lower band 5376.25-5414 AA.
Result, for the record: 1.05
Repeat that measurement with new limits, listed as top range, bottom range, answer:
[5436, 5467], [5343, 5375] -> 1.08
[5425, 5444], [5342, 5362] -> 1.08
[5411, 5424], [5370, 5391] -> 1.03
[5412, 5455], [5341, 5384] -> 1.07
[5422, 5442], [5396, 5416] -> 1.12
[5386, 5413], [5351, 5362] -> 0.90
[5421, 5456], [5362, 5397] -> 1.03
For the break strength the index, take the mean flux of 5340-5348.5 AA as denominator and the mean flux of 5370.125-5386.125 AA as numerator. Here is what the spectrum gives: 1.2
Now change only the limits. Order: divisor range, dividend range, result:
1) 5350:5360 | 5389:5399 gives 0.92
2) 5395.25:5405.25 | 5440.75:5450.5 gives 1.08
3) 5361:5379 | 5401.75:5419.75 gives 0.96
